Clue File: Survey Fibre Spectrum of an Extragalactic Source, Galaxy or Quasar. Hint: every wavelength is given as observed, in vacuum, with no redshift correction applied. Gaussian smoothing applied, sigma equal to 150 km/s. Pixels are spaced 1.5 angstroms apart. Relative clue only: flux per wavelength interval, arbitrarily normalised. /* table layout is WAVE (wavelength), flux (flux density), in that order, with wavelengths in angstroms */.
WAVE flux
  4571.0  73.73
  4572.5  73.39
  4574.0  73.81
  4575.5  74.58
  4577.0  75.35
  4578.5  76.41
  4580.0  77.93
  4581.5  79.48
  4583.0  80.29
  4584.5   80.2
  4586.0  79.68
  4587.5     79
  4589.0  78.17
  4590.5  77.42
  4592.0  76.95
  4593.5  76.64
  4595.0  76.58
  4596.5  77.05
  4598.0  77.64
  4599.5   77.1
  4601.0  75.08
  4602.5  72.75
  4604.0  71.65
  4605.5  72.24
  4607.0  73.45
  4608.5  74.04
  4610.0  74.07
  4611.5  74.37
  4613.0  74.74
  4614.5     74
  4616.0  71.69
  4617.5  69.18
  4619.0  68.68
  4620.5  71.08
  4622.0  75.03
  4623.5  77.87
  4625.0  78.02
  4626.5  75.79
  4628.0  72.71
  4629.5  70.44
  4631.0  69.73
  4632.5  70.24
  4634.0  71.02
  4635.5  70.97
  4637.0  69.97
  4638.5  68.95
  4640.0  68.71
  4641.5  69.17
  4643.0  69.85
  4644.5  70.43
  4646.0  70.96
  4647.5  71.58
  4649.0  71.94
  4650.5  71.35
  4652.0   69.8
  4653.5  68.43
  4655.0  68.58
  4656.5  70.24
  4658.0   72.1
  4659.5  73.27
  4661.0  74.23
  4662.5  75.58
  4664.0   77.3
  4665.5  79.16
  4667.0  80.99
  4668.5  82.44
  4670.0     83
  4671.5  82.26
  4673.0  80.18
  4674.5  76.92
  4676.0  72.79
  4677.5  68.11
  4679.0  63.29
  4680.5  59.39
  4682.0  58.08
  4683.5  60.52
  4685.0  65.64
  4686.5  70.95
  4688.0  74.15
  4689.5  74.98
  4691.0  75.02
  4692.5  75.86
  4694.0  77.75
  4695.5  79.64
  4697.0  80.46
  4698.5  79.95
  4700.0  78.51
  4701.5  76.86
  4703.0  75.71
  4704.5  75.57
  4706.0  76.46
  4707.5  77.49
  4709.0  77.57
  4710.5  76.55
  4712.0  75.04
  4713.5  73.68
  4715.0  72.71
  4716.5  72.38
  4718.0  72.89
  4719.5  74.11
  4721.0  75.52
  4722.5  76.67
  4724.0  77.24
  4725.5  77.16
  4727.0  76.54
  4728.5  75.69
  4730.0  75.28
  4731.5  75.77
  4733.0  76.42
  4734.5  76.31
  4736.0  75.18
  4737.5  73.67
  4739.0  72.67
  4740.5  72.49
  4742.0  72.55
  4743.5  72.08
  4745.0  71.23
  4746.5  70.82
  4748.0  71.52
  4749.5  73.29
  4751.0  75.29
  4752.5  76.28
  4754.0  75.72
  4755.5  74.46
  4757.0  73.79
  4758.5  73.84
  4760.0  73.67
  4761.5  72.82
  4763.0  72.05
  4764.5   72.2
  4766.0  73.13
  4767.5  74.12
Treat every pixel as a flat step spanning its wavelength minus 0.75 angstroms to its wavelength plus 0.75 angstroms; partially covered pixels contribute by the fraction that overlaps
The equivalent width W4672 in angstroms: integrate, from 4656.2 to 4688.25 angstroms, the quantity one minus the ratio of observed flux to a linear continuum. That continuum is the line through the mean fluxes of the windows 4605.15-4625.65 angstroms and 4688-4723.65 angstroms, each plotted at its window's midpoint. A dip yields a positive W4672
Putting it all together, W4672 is 1.00 angstroms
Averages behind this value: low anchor 73.5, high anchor 76.1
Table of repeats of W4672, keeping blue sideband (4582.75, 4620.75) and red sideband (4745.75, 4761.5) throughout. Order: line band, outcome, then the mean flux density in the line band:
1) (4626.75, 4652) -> 1.42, 70.6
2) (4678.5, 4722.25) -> 0.50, 73.4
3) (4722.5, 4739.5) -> -0.39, 75.7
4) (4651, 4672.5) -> -0.27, 75.5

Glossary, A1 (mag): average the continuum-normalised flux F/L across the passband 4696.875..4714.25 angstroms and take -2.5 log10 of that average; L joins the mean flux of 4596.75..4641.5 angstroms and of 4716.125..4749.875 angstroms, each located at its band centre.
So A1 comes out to -0.043 mag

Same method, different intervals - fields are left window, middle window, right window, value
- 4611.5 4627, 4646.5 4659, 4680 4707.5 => 0.04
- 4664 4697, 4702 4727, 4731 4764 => -0.03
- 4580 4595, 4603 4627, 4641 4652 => 0.02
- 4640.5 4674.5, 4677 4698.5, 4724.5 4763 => 0.05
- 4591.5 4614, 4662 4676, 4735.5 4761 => -0.07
